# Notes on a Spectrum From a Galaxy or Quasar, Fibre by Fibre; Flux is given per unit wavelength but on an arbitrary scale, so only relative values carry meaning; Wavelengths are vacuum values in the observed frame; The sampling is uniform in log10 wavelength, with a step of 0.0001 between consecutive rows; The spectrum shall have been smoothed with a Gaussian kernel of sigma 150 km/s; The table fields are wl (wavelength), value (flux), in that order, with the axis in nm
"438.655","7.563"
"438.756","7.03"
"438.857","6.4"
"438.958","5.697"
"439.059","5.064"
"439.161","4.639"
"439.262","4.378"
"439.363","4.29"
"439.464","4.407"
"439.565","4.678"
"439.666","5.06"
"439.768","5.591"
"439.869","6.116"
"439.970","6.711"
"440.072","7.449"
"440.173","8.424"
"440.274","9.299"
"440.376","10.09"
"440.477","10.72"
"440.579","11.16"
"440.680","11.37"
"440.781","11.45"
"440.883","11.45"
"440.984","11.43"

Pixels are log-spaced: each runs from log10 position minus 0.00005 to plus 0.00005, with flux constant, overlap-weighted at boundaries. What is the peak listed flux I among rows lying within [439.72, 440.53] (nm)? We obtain 10.72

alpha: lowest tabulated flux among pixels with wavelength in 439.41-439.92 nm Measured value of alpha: 4.407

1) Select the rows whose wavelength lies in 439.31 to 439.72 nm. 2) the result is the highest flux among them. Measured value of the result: 5.06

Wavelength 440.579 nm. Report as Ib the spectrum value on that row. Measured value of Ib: 11.16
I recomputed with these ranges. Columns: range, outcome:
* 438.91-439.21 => 5.697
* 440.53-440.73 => 11.37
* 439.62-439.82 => 5.591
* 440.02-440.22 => 8.424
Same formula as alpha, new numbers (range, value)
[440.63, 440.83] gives 11.37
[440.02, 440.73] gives 7.449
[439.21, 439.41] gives 4.29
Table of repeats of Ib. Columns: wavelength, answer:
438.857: 6.4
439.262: 4.378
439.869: 6.116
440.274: 9.299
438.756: 7.03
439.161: 4.639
